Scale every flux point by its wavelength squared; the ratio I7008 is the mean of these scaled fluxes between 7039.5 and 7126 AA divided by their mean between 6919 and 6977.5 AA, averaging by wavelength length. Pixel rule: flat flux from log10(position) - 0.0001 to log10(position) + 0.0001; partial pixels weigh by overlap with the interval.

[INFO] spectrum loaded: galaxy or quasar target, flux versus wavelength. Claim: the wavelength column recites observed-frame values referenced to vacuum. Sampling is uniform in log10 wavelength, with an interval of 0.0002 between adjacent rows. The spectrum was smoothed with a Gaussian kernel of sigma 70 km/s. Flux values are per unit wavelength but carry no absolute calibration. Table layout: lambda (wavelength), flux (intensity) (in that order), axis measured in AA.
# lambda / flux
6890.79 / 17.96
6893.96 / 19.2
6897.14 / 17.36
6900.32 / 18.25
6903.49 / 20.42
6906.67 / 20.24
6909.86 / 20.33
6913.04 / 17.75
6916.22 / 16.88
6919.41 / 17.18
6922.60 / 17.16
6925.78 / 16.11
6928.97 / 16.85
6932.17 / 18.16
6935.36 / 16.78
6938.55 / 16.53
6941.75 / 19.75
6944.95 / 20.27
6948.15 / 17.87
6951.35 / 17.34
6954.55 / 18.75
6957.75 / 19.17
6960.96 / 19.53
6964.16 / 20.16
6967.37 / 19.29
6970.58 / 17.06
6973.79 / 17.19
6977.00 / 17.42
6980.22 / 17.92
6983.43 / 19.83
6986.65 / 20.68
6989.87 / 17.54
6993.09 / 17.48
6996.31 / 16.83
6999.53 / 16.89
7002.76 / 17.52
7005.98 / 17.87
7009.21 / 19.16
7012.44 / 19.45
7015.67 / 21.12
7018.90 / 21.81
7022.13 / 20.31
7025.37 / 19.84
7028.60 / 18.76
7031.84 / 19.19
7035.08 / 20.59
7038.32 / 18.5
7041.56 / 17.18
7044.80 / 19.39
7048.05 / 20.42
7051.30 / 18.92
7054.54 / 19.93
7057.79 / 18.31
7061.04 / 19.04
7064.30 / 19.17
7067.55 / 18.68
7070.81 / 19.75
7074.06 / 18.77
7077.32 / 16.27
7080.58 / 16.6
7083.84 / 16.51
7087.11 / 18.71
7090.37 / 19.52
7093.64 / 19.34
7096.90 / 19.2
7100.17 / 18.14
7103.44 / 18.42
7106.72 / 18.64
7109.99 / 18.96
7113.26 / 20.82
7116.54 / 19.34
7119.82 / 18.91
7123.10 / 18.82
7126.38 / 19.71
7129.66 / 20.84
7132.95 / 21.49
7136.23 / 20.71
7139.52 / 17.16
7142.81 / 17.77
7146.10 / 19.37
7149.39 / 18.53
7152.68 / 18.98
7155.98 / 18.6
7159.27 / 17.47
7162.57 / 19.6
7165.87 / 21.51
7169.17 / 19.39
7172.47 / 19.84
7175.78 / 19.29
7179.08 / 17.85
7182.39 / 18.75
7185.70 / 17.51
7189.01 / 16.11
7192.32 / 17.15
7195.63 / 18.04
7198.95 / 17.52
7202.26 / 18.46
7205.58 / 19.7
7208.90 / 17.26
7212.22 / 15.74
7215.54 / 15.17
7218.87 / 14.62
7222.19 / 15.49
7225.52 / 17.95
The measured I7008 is 1.1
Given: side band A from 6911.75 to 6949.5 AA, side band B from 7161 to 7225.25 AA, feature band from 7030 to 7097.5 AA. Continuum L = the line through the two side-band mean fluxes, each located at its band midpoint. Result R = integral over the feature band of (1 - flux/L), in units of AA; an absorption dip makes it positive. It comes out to -3.9 AA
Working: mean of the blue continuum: 17.6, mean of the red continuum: 17.8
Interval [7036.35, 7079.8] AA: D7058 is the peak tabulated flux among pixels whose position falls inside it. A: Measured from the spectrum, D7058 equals 20.42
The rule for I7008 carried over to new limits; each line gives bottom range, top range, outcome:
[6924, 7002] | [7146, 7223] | 1.06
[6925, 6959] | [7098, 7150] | 1.13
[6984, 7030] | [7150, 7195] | 1.03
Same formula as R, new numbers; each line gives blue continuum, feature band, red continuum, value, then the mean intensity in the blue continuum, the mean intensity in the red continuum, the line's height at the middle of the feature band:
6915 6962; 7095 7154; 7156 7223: -4.43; 17.9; 17.9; 17.9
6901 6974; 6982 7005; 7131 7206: 0.41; 18.3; 18.7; 18.4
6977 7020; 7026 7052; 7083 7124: -0.52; 18.7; 18.9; 18.8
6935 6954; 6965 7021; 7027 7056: 0.42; 18.2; 19.2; 18.7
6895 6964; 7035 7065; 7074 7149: -0.65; 18.3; 18.9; 18.7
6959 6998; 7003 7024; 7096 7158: -1.36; 18.4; 19.2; 18.6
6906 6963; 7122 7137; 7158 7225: -2.05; 18.1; 17.8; 17.9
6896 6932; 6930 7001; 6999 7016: 0.26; 18.1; 18.6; 18.4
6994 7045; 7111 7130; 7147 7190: -0.80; 19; 18.8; 18.8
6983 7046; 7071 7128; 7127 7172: 1.67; 19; 19.4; 19.2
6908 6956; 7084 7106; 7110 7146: 0.60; 17.9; 19.5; 19.2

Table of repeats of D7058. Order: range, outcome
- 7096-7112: 19.2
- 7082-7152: 21.49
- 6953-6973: 20.16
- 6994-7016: 21.12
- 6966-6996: 20.68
